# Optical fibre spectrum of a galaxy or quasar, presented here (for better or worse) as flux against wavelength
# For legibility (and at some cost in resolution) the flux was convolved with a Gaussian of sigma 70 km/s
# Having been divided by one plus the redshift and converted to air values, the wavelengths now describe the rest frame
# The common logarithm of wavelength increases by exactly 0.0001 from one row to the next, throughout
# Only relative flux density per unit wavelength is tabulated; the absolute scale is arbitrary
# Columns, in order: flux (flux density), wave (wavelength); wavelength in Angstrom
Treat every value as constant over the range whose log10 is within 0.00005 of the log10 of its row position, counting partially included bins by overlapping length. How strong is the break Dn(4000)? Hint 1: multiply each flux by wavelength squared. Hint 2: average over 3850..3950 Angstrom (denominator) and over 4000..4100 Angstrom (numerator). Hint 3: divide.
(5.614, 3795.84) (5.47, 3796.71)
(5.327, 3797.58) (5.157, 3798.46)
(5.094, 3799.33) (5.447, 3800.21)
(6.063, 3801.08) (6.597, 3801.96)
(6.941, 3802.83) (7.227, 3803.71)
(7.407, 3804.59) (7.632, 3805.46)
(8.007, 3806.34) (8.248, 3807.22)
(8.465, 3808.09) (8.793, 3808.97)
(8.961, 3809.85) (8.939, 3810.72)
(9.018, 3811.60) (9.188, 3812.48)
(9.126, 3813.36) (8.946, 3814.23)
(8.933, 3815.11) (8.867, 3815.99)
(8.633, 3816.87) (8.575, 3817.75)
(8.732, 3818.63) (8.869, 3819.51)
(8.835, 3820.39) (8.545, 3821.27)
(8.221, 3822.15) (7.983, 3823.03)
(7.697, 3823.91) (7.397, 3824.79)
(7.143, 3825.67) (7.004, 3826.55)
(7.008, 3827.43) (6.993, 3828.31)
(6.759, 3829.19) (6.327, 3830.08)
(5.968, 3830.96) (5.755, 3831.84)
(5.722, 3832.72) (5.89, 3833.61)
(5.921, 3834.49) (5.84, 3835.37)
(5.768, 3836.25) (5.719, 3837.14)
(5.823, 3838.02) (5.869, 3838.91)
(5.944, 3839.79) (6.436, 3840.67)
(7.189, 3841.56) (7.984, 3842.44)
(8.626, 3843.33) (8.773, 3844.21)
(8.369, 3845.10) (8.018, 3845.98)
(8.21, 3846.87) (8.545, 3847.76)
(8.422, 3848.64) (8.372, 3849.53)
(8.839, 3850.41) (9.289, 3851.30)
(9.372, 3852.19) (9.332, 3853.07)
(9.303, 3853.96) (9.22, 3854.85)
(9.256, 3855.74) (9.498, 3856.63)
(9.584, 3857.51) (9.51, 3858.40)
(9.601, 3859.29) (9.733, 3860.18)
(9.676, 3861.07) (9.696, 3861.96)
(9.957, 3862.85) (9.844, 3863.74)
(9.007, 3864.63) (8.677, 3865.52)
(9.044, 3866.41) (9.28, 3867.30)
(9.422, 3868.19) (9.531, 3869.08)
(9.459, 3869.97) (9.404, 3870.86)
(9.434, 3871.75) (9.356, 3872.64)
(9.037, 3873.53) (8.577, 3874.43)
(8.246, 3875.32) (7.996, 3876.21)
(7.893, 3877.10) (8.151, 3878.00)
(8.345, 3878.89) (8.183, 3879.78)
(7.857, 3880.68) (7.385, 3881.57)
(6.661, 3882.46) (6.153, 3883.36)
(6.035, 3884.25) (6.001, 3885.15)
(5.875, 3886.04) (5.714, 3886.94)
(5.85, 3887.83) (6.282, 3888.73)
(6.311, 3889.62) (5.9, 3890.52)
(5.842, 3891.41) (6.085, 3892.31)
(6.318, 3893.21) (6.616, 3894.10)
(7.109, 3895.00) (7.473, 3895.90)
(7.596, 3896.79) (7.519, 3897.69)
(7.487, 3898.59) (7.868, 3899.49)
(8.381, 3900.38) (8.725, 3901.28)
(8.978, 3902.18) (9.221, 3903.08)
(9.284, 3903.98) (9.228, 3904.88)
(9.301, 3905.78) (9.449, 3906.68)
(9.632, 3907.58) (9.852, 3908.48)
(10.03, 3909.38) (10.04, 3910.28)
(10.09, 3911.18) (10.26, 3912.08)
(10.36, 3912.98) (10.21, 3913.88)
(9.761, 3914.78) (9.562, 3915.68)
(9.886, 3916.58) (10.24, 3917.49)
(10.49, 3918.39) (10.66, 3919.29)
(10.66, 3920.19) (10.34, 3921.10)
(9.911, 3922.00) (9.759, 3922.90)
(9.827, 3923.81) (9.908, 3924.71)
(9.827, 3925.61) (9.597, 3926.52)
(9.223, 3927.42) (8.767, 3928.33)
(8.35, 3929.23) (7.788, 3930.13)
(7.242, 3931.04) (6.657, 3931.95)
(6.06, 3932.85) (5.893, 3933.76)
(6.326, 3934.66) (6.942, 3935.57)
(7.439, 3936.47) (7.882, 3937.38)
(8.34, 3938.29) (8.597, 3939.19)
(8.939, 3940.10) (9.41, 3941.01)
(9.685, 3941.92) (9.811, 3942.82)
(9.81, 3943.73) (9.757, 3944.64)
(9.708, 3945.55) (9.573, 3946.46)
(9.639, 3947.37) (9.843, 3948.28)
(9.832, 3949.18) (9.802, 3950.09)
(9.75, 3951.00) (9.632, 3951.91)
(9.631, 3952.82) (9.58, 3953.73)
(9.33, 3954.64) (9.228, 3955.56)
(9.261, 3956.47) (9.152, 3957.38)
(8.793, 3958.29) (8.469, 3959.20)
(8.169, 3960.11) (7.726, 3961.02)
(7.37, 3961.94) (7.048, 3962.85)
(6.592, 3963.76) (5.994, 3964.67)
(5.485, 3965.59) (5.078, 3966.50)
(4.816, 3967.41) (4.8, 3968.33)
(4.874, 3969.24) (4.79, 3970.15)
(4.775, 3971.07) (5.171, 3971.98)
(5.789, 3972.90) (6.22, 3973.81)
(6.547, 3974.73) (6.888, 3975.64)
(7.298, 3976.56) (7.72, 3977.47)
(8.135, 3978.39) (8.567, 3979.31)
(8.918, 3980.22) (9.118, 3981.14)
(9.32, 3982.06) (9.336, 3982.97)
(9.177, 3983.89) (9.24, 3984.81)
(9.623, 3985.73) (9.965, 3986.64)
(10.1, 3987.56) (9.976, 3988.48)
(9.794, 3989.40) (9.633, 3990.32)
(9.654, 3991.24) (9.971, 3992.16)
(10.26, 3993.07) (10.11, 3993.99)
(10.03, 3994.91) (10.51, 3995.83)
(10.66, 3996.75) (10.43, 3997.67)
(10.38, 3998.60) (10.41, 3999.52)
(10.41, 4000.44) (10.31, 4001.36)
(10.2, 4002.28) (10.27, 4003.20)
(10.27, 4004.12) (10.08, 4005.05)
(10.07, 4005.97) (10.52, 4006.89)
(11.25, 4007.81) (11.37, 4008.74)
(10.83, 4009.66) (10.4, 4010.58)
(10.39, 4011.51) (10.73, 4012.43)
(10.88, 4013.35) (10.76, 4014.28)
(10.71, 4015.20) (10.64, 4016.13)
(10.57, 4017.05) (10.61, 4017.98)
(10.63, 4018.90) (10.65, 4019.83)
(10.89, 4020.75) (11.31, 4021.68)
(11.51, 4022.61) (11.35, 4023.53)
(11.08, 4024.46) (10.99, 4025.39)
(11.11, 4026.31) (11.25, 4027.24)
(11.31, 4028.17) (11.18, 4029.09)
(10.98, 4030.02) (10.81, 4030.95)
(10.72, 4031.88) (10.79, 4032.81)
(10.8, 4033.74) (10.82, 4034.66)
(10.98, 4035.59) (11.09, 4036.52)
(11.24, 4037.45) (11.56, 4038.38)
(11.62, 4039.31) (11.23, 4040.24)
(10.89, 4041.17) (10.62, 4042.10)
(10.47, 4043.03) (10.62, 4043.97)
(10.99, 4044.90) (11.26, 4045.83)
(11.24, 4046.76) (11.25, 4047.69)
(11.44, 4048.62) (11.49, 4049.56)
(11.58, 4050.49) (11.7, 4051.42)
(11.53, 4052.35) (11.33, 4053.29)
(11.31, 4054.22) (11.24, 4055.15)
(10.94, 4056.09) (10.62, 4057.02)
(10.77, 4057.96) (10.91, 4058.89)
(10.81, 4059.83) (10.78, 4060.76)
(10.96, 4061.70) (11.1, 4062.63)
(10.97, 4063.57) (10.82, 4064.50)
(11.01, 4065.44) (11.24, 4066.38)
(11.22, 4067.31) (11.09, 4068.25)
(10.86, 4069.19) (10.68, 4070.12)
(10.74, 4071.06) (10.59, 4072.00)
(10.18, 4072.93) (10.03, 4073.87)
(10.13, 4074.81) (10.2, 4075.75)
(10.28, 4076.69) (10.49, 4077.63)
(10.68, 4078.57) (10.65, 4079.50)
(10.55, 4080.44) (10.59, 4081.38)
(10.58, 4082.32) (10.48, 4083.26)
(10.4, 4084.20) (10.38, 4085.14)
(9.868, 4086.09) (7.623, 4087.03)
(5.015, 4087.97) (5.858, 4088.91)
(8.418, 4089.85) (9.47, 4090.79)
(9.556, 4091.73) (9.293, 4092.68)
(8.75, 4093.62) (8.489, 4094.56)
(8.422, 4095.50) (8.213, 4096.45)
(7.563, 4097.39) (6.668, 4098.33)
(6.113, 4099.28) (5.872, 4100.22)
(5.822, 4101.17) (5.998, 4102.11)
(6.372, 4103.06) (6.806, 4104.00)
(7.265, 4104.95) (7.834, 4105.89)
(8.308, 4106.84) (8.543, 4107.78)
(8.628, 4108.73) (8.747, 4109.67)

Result 1.30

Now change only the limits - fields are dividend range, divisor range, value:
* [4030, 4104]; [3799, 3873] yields 1.39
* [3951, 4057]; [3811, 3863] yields 1.32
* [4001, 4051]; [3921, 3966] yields 1.32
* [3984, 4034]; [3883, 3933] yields 1.31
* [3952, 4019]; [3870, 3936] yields 1.12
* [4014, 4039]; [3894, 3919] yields 1.28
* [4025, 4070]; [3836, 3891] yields 1.49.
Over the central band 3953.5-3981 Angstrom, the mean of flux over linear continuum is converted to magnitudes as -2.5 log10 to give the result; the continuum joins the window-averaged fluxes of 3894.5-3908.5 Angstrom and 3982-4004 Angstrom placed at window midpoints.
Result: 0.33 mag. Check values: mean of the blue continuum 8.52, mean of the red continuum 10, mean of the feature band 7.09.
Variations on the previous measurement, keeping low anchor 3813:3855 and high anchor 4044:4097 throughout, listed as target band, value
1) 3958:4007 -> 0.11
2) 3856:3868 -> -0.18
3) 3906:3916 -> -0.16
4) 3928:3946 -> 0.08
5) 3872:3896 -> 0.16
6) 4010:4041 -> -0.12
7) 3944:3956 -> -0.08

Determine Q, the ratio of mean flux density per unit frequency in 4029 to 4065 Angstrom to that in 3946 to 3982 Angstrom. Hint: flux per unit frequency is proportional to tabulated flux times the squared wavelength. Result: 1.50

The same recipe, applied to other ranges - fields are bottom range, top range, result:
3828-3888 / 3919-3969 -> 1.11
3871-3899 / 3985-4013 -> 1.51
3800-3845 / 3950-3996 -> 1.18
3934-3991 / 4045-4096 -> 1.33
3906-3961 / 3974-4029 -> 1.13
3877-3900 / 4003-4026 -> 1.67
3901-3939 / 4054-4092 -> 1.22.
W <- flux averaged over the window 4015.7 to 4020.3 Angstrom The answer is 10.6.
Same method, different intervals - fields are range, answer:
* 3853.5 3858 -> 9.37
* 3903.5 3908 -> 9.37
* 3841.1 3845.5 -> 8.17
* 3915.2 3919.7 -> 10.2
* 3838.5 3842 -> 6.37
